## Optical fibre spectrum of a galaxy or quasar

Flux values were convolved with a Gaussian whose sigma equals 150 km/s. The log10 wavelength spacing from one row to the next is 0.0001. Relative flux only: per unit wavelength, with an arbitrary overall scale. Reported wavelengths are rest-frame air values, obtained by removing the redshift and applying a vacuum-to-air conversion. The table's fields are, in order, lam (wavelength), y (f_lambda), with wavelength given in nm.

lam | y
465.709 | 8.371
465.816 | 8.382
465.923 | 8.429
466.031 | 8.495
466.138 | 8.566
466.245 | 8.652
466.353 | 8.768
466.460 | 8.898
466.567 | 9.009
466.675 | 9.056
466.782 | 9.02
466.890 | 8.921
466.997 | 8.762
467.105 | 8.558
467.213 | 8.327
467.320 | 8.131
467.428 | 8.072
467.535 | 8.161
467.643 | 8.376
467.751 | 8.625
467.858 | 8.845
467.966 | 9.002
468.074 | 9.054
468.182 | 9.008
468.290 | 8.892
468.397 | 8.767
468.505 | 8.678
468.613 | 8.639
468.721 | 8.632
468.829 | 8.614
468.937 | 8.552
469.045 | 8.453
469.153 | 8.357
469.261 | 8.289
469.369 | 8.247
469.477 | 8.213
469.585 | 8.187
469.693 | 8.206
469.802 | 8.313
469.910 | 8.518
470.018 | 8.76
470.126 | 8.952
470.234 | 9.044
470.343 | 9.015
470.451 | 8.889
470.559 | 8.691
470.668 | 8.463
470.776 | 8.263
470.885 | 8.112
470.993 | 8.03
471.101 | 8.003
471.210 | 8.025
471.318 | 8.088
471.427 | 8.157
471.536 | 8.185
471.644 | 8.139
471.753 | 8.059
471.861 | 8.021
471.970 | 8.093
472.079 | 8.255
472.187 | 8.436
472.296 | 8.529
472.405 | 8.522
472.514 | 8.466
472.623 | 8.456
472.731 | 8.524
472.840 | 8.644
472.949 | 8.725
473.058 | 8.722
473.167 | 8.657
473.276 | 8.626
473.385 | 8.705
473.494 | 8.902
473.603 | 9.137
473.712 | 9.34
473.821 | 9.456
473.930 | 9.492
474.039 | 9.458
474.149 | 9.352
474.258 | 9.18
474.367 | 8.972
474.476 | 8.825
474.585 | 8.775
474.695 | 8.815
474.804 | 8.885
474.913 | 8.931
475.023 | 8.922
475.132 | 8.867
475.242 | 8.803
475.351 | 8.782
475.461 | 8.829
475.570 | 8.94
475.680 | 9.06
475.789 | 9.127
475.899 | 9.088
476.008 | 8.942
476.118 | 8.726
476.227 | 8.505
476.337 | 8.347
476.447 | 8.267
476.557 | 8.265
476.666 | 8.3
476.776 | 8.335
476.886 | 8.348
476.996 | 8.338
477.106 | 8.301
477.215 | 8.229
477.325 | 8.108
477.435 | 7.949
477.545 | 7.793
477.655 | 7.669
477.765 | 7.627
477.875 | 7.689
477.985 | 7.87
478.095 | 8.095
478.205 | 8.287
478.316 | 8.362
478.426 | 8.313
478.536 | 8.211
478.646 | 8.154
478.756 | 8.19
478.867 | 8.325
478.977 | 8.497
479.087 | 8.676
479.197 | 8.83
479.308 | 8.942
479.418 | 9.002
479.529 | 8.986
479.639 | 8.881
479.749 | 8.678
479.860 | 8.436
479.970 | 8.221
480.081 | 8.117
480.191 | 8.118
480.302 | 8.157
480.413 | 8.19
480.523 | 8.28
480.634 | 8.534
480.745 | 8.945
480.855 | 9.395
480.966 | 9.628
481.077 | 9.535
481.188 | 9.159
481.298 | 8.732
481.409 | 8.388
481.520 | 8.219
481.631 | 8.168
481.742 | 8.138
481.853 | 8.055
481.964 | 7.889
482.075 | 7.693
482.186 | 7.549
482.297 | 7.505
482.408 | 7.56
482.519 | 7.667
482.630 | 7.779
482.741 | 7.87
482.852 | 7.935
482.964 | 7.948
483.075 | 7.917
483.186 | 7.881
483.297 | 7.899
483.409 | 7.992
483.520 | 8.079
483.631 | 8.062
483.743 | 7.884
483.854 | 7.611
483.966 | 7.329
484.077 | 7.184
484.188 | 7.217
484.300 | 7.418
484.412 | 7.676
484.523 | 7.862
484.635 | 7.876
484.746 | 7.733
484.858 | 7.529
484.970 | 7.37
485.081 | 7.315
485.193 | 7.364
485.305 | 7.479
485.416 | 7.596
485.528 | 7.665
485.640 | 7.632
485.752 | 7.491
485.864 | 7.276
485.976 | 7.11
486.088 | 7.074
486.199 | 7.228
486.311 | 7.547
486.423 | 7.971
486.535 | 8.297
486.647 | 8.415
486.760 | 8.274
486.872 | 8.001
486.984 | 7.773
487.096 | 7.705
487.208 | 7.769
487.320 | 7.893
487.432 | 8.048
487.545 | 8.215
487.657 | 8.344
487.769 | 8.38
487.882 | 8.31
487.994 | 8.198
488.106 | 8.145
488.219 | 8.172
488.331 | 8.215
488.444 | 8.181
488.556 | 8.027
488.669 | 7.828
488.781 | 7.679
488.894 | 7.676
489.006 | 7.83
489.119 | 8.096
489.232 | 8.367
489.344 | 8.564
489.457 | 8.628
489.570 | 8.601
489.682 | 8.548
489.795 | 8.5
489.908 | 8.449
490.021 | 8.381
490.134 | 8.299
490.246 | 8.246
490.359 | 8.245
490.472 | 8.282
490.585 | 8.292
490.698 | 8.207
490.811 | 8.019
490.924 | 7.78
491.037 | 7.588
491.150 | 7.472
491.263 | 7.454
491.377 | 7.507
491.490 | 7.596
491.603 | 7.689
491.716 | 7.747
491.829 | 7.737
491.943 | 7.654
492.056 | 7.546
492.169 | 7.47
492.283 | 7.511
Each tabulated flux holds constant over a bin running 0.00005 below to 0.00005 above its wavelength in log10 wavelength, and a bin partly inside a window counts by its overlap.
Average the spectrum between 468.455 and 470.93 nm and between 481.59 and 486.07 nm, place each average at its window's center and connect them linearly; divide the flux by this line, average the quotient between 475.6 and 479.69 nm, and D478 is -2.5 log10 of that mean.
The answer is -0.05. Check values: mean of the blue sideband 8.52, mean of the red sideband 7.67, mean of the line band 8.4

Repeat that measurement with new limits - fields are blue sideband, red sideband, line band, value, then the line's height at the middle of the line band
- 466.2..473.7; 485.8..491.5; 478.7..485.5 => 0.012 mag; 8.2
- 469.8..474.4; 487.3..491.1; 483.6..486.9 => 0.092 mag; 8.28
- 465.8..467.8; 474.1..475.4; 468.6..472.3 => 0.046 mag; 8.75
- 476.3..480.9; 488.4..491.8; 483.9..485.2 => 0.097 mag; 8.19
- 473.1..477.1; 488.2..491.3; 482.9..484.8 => 0.091 mag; 8.42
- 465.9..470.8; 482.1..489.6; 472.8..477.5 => -0.057 mag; 8.31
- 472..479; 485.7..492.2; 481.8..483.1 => 0.066 mag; 8.26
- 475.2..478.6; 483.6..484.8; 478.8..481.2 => -0.084 mag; 8.05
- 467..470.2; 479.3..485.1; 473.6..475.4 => -0.088 mag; 8.35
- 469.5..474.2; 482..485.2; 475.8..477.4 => -0.031 mag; 8.21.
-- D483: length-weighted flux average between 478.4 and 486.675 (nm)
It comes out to 8.04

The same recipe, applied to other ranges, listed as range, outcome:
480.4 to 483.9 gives 8.19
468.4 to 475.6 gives 8.62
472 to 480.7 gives 8.57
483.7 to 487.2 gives 7.61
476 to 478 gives 8.18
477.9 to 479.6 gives 8.44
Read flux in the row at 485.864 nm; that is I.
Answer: 7.276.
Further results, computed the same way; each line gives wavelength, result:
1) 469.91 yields 8.518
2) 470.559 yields 8.691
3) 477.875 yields 7.689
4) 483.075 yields 7.917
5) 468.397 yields 8.767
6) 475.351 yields 8.782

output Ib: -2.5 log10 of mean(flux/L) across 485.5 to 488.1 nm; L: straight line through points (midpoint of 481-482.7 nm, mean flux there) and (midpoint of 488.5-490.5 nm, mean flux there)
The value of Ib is 0.05 mag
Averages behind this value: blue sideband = 8.15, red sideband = 8.24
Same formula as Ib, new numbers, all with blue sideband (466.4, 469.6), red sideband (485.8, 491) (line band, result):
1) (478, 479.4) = -0.010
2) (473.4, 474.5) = -0.092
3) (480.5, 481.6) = -0.078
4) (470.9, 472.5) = 0.043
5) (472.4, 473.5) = -0.018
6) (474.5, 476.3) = -0.057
